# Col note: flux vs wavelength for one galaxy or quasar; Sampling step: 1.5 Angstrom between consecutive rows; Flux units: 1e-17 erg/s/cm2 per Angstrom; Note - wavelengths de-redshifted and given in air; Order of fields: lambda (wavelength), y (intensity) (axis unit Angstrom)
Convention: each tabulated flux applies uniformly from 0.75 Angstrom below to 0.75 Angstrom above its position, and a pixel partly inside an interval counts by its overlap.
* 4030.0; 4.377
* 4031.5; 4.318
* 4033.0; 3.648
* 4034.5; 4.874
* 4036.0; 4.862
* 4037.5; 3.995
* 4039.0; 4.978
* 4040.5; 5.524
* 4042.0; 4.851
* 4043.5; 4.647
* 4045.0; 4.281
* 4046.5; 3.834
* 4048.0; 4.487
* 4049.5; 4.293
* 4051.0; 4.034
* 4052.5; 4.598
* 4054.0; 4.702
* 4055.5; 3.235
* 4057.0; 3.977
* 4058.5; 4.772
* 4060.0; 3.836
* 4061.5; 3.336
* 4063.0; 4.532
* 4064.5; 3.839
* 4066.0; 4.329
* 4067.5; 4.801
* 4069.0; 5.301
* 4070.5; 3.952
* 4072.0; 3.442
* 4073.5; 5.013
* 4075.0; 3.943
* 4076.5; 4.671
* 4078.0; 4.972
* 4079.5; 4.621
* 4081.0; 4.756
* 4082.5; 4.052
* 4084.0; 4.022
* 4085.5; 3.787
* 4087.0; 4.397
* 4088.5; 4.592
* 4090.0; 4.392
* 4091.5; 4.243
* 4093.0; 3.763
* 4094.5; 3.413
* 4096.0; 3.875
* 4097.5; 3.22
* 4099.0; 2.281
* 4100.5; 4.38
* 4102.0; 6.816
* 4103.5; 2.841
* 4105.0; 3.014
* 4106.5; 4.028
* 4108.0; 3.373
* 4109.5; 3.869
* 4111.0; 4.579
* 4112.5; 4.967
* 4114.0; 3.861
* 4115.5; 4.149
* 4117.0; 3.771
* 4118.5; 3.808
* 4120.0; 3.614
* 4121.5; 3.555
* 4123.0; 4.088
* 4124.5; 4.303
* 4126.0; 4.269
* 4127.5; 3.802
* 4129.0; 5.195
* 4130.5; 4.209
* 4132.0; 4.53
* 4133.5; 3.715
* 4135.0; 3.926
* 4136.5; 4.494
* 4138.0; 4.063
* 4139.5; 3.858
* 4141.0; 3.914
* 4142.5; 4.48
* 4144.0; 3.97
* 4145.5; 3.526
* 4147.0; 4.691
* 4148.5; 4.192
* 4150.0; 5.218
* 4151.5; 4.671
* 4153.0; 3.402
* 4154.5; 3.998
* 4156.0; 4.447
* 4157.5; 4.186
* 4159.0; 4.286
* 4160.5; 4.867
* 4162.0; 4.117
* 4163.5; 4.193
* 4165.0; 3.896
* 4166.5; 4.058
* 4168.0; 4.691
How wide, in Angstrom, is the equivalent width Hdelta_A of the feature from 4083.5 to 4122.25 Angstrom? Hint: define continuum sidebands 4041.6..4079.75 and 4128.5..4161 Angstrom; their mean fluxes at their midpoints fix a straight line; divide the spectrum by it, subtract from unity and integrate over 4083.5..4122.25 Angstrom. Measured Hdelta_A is 3.0 Angstrom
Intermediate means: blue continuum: 4.31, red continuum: 4.25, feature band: 3.95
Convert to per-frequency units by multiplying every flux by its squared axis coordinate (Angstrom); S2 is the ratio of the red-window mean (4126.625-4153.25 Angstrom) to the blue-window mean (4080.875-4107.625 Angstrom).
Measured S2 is 1.09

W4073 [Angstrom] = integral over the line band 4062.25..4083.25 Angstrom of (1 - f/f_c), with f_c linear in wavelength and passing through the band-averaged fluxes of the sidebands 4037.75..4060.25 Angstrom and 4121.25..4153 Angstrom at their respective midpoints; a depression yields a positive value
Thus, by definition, -0.4 Angstrom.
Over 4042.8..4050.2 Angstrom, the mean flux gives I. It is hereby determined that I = 4.31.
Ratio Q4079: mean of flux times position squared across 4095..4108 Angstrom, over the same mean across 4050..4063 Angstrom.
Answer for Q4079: 0.94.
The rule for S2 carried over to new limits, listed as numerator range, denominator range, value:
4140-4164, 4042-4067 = 1.06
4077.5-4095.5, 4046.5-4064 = 1.04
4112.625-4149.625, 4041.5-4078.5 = 0.99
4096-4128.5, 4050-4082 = 0.93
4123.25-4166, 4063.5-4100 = 1.05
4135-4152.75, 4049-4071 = 1.04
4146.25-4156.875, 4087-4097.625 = 1.12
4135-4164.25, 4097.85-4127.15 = 1.09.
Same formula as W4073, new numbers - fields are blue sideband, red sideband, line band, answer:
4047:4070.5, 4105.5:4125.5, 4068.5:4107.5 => -0.1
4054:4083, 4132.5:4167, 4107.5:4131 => 0.7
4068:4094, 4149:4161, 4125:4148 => 1.0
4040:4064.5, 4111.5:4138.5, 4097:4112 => 1.1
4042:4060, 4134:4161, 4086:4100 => 1.5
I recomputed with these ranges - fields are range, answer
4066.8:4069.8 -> 5.04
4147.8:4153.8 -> 4.37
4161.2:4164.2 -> 4.17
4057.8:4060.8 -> 4.28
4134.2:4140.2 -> 4.08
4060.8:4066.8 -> 4.02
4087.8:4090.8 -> 4.49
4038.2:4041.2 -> 5.23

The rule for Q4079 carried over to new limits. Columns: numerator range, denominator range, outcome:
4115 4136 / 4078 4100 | 1.04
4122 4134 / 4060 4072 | 1.04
